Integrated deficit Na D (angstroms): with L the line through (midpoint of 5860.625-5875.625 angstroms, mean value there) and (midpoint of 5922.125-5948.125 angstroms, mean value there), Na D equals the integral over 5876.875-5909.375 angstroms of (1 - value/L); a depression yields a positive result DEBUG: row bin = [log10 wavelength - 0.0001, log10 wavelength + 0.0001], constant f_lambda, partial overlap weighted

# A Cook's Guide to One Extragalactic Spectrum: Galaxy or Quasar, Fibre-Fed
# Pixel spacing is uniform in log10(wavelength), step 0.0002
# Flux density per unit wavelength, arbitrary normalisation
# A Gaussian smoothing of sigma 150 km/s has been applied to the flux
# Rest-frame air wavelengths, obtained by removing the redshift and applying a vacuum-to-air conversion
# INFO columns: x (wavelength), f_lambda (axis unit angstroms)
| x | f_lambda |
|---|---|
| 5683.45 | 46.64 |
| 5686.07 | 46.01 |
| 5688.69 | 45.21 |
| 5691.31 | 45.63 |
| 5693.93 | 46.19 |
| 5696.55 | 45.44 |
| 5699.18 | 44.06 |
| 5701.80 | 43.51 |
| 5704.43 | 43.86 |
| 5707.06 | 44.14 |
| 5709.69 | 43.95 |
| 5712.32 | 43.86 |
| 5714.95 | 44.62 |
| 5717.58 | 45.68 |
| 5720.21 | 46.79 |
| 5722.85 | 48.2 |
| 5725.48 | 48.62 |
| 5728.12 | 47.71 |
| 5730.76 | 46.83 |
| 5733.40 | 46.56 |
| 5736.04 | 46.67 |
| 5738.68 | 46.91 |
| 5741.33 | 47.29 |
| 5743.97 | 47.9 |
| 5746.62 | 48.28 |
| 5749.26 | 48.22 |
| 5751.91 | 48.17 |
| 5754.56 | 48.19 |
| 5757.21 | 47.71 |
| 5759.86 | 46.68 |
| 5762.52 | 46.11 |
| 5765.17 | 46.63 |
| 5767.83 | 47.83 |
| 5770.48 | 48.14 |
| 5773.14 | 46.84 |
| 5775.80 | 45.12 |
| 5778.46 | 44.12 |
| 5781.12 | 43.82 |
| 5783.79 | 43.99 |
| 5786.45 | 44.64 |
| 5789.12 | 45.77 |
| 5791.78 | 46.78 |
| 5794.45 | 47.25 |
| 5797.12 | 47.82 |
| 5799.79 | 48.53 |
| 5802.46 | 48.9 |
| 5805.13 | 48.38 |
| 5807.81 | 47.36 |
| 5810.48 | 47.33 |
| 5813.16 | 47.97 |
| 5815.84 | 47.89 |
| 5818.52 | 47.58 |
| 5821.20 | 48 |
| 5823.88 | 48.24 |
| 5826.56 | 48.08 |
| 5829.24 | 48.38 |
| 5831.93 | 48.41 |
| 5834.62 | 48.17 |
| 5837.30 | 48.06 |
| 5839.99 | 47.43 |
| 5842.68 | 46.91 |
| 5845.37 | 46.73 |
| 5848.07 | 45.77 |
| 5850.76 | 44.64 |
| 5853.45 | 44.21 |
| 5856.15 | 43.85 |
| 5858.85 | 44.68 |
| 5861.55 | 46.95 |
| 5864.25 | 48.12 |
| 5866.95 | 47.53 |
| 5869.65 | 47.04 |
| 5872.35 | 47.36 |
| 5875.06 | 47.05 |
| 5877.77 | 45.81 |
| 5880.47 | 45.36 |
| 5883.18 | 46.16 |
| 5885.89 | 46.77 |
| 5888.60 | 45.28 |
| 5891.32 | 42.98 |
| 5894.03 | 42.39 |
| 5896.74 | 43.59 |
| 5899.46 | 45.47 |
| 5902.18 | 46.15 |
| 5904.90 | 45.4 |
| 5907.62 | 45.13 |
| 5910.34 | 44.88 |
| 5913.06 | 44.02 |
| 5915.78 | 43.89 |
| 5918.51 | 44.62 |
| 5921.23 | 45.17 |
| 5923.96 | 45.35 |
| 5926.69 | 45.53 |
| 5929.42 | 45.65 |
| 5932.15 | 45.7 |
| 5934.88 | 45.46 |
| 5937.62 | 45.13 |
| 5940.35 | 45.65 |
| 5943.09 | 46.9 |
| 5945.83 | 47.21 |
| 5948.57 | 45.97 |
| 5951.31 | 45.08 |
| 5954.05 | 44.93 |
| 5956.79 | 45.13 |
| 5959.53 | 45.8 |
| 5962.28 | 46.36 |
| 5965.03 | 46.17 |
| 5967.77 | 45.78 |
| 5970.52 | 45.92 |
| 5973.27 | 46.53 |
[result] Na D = 1.2 angstroms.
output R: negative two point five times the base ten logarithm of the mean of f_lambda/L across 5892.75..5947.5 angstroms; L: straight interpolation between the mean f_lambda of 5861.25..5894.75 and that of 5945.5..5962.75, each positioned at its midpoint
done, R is 0.02 mag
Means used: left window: 46.1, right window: 45.7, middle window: 45.2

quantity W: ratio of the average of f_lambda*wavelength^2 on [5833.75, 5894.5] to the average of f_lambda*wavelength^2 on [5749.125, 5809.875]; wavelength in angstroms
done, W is 1.0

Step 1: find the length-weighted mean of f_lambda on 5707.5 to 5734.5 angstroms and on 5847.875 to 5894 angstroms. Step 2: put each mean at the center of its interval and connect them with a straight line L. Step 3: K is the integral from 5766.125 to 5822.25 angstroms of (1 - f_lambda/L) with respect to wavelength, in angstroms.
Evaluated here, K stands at -1.1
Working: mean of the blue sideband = 46.2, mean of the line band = 46.9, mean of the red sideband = 45.8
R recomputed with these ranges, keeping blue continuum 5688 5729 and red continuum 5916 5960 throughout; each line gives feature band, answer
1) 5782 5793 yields 0.01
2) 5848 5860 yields 0.02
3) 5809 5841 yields -0.06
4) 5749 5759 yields -0.06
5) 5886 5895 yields 0.04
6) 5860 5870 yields -0.04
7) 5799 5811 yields -0.06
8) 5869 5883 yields -0.02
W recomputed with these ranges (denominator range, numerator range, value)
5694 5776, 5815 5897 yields 1.04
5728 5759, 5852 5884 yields 1.01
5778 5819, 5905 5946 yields 1.01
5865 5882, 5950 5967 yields 1.00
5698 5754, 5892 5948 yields 1.04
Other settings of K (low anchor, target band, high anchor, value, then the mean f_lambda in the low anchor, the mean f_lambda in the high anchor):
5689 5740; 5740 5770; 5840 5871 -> -1.1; 45.7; 46.1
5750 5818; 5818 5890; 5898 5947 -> -1.0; 46.9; 45.4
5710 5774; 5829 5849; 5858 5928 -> -0.6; 47.1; 45.5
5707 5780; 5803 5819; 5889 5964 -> -0.6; 46.7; 45.2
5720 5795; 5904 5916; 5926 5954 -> 0.3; 46.8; 45.8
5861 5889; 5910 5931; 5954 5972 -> 0.6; 46.7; 45.8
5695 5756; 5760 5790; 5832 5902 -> 0.3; 46.3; 46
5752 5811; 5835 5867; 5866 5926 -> -0.3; 46.7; 45.3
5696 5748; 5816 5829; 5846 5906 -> -0.6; 46.1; 45.6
